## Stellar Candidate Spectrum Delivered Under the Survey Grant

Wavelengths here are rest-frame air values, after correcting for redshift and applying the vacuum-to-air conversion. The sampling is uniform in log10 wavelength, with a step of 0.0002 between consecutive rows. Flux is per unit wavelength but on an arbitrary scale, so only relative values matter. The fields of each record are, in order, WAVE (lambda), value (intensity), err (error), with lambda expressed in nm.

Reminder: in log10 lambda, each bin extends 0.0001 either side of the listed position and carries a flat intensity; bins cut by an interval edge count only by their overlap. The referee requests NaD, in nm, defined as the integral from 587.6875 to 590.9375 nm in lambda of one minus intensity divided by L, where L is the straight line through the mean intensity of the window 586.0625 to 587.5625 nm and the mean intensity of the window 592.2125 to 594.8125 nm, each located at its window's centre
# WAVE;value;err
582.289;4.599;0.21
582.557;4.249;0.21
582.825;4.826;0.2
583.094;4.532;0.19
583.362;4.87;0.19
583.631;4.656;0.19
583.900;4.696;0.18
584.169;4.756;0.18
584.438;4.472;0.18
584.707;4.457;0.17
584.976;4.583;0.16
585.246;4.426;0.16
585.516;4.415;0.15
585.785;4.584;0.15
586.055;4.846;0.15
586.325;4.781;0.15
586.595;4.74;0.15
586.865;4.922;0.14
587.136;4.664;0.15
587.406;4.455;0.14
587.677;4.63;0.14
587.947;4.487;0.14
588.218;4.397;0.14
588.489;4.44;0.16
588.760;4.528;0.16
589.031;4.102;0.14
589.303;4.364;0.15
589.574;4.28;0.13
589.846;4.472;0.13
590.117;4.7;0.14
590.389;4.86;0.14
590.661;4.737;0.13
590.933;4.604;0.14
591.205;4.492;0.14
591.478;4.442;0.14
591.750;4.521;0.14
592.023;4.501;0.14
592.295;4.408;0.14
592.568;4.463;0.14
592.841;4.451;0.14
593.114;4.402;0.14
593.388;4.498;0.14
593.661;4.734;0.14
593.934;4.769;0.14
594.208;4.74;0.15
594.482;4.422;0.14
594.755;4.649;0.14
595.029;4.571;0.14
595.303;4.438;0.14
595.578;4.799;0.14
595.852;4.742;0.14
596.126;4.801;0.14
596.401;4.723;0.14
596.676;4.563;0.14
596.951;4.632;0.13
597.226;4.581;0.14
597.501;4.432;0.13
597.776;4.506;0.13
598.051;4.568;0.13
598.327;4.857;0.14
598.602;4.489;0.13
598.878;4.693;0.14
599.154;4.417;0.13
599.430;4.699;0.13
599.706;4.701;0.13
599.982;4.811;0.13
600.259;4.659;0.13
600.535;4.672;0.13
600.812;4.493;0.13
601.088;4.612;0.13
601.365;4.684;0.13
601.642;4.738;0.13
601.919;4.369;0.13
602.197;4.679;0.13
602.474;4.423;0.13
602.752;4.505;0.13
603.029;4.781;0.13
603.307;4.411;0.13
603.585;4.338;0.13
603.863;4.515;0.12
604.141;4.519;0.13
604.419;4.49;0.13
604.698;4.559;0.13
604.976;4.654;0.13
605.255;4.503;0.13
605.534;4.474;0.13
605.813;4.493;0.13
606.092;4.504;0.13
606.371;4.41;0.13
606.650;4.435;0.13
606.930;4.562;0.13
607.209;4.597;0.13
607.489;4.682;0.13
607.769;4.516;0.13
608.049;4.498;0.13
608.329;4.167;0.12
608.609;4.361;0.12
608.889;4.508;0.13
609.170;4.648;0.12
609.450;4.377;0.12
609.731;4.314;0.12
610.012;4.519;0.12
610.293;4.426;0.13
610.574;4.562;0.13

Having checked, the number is 0.111 nm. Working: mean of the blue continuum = 4.72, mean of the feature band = 4.5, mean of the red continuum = 4.55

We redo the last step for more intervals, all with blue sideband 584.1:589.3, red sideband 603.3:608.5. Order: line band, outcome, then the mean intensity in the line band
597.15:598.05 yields 0.00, 4.51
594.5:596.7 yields -0.06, 4.65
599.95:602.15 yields -0.06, 4.62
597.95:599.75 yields -0.05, 4.63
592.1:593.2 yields 0.02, 4.44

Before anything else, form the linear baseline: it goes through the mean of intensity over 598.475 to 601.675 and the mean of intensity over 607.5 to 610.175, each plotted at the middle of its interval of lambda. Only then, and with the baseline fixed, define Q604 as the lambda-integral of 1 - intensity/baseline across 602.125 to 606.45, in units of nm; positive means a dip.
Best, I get 0.03 nm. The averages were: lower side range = 4.64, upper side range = 4.45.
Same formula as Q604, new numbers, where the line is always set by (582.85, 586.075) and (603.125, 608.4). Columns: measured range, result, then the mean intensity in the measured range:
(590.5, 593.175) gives 0.04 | 4.51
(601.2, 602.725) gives -0.02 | 4.57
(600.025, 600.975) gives -0.02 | 4.63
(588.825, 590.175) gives 0.06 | 4.37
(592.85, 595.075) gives -0.02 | 4.59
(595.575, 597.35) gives -0.05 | 4.68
